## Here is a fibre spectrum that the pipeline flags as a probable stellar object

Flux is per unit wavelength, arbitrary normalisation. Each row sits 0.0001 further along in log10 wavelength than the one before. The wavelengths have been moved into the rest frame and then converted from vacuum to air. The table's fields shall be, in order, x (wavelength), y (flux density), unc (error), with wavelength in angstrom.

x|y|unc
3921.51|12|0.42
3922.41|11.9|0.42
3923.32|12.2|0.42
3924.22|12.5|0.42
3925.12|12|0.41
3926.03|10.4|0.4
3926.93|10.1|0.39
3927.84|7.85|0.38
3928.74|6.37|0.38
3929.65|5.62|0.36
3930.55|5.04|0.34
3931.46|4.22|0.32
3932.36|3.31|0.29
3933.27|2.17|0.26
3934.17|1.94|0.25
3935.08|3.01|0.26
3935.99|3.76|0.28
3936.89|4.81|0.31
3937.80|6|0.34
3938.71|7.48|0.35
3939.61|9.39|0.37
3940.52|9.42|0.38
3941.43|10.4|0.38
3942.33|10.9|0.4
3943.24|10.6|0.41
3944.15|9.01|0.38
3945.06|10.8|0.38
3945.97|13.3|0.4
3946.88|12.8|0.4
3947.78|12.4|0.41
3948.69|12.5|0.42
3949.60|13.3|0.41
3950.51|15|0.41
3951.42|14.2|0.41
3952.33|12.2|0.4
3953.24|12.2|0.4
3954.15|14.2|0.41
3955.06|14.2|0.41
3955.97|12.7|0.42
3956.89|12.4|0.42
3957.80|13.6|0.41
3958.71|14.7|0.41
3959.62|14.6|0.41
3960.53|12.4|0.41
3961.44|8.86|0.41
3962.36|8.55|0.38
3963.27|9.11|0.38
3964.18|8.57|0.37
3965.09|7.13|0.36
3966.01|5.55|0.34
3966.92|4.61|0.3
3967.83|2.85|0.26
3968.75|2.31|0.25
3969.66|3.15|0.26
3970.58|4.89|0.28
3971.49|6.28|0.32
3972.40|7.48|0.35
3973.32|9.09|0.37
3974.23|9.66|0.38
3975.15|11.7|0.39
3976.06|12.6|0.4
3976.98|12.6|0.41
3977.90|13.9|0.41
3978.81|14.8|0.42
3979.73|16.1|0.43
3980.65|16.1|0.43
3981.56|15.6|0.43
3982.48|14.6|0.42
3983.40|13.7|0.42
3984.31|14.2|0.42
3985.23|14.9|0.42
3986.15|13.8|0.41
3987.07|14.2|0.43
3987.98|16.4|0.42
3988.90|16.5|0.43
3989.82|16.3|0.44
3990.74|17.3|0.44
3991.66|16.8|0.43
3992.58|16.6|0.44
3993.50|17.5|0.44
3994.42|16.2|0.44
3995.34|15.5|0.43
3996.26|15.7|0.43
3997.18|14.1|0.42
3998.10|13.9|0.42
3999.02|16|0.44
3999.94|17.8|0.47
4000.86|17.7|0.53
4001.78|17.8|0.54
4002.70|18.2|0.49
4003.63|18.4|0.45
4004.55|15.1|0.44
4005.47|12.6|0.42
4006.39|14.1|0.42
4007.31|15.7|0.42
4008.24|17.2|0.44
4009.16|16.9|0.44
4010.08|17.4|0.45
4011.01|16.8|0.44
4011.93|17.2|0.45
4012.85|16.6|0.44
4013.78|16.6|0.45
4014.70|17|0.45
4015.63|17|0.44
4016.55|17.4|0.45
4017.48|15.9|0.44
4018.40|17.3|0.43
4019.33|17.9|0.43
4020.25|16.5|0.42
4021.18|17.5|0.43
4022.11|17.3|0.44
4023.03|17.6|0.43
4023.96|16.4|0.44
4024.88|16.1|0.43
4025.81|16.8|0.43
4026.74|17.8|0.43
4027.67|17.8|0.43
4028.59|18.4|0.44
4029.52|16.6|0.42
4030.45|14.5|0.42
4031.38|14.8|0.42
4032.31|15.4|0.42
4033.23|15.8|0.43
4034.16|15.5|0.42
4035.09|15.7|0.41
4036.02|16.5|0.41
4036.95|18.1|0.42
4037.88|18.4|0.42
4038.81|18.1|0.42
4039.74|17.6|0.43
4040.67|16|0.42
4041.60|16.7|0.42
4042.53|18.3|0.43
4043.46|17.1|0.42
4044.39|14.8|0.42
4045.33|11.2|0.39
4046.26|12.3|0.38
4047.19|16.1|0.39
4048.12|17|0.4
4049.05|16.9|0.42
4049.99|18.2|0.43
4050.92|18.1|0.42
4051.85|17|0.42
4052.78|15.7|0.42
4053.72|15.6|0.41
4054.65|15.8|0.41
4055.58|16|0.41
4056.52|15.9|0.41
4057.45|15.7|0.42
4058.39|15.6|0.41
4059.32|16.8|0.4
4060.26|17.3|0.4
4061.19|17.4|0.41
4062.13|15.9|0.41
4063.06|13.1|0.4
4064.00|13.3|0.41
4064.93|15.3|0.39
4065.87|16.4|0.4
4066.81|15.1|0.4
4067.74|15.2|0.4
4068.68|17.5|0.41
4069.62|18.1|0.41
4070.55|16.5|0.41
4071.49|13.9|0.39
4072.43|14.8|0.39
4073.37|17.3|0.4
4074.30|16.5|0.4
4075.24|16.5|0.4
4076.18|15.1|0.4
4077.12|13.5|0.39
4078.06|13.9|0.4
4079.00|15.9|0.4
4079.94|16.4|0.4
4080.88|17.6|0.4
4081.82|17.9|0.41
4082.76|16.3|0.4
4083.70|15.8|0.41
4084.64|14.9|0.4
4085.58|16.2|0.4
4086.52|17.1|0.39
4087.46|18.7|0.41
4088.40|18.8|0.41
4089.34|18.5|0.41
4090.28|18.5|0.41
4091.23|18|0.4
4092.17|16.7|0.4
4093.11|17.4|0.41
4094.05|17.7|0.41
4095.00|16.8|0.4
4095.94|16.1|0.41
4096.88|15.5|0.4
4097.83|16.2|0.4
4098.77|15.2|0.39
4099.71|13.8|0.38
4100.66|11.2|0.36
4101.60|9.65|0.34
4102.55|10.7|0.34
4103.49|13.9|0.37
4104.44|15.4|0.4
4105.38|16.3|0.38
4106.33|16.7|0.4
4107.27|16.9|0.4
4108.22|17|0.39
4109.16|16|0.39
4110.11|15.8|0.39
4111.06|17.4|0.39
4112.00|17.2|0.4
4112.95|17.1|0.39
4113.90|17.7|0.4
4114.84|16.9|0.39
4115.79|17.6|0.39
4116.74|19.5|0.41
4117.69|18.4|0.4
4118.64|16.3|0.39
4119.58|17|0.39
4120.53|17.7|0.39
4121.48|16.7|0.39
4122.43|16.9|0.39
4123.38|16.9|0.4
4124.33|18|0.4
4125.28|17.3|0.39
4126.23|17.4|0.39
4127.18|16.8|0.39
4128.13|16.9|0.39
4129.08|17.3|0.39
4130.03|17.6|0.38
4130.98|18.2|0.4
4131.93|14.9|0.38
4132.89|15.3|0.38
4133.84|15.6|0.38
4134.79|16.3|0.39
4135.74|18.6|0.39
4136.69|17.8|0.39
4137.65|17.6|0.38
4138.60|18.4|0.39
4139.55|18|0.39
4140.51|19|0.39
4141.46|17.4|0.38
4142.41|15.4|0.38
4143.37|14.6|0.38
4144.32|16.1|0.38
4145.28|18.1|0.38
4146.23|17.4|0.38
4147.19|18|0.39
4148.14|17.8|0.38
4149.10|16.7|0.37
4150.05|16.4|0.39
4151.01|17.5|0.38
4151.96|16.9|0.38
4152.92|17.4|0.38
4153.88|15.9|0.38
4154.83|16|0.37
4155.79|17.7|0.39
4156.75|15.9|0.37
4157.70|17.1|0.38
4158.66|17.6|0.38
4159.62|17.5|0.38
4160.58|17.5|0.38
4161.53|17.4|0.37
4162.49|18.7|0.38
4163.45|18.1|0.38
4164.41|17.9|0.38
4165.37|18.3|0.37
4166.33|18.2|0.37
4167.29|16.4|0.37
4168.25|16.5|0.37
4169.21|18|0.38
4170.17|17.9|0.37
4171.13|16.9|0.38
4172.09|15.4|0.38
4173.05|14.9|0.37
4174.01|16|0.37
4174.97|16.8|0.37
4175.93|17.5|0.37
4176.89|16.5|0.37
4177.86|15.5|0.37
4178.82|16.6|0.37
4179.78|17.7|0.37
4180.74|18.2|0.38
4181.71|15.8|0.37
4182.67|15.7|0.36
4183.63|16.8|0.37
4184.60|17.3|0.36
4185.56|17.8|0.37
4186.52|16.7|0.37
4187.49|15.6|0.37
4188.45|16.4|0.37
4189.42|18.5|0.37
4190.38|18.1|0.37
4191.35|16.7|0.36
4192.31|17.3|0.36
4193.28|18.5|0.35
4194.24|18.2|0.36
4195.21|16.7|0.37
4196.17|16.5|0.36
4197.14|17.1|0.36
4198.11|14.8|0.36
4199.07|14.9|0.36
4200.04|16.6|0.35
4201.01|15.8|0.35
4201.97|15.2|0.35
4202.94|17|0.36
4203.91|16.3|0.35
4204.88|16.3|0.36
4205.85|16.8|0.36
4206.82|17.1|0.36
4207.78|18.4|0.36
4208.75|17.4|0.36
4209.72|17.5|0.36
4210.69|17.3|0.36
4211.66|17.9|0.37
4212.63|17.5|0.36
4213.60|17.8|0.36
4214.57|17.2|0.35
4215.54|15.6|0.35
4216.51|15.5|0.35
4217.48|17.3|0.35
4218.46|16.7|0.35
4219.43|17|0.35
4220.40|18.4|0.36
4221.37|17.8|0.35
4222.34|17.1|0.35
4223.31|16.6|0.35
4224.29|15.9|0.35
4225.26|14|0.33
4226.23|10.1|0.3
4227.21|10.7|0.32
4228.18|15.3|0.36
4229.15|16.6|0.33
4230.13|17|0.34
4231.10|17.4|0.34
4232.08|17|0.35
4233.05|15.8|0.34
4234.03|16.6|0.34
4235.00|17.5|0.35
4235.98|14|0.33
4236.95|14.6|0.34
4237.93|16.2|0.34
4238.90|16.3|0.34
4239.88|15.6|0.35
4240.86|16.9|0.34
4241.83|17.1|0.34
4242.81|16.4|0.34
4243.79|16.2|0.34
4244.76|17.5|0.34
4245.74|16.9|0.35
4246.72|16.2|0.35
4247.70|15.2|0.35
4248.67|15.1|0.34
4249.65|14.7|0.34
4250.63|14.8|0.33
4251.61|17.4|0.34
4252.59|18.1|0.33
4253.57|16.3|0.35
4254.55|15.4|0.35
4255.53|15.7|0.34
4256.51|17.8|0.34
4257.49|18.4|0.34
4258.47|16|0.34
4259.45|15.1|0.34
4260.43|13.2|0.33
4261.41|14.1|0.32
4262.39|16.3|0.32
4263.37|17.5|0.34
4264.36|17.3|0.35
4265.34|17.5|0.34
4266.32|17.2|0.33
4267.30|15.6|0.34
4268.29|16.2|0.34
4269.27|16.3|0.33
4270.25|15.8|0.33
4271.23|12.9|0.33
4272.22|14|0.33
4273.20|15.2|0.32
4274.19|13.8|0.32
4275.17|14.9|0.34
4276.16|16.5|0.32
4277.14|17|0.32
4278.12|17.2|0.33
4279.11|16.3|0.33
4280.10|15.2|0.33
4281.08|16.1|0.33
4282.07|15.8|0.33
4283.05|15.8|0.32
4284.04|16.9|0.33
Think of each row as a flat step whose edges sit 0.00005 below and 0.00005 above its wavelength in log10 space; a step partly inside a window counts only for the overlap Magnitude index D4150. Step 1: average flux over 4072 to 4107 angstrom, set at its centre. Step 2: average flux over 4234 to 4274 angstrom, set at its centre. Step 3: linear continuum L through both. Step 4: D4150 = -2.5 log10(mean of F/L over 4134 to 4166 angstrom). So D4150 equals -0.09 mag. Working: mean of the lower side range 15.9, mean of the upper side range 16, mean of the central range 17.3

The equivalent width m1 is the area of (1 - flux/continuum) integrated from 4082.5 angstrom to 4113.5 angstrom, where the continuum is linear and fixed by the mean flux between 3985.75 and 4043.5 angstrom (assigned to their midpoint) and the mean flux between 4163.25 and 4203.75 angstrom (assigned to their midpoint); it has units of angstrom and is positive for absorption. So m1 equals 1.19 angstrom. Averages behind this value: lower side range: 16.6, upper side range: 16.8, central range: 16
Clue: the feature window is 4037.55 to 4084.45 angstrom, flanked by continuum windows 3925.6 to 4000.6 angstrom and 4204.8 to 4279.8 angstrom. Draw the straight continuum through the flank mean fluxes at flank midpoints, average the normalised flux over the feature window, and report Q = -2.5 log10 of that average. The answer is -0.24 mag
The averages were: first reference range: 11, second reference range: 16.2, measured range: 16.1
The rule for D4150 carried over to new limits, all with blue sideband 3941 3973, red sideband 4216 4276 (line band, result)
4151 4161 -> -0.197 mag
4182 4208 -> -0.126 mag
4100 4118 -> -0.193 mag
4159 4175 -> -0.196 mag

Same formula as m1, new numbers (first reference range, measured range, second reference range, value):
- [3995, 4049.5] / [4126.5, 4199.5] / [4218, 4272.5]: -3.8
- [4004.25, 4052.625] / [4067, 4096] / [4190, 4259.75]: -0.2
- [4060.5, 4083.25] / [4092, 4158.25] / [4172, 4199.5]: -1.4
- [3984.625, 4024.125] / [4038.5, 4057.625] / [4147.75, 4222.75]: 0.4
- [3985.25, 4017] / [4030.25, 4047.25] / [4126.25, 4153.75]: 0.6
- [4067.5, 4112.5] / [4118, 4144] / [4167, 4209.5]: -1.1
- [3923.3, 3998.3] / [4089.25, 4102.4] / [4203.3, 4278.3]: -2.1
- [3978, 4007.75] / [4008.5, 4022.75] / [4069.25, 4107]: -1.1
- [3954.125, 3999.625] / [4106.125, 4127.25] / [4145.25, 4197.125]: -1.9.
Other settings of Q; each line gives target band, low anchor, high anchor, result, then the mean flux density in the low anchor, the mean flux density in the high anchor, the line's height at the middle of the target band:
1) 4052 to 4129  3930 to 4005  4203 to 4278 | -0.19 mag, 11.6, 16.2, 13.7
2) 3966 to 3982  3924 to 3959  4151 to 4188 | 0.13 mag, 9.62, 17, 10.7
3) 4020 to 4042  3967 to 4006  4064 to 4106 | -0.15 mag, 13.5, 15.9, 14.6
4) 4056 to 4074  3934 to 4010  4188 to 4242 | -0.14 mag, 12.3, 16.5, 13.9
